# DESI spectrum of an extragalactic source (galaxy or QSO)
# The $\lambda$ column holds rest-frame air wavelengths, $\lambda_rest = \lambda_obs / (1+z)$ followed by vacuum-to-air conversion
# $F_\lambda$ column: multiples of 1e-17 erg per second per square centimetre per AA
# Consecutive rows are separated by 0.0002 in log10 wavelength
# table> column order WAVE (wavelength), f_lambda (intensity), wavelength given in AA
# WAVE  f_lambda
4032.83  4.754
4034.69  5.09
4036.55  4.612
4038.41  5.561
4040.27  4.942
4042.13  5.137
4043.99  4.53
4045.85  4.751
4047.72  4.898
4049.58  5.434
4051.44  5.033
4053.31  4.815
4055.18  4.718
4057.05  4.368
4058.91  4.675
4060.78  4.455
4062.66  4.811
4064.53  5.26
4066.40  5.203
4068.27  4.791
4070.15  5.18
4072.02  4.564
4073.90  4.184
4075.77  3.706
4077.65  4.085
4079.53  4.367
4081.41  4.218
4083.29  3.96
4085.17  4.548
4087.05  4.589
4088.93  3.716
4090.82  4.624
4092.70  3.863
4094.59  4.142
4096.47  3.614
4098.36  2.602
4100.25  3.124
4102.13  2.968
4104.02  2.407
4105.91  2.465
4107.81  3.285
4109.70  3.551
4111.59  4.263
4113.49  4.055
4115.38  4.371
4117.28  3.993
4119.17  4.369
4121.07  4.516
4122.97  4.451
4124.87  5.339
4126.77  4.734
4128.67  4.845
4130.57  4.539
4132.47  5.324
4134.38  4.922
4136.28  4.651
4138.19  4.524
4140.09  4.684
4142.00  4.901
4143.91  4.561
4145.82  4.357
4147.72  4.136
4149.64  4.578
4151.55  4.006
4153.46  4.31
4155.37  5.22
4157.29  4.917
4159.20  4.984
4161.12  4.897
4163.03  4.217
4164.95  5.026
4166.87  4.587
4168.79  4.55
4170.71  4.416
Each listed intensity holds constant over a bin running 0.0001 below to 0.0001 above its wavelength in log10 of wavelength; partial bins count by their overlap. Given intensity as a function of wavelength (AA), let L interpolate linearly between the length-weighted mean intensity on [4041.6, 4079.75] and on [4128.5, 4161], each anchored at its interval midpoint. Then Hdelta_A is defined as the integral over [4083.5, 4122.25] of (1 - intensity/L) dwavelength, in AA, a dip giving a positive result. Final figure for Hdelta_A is 7.7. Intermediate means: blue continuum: 4.71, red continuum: 4.68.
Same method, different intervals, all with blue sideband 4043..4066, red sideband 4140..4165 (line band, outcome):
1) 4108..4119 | 1.59 AA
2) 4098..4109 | 4.39 AA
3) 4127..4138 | -0.40 AA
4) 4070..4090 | 2.17 AA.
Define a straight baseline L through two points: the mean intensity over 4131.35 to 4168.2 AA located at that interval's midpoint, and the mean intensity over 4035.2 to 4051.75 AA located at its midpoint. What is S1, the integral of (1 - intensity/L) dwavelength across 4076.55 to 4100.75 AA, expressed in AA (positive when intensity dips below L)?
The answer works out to 4.42 AA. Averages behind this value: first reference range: 4.99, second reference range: 4.67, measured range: 3.97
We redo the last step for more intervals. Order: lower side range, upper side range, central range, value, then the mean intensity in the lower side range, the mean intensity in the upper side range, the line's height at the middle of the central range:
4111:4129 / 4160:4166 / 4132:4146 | -0.5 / 4.49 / 4.72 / 4.59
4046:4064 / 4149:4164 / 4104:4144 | 3.0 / 4.81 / 4.64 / 4.7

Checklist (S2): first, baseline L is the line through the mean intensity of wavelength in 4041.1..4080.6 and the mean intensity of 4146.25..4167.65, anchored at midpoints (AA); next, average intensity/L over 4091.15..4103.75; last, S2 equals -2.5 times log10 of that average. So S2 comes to 0.35 mag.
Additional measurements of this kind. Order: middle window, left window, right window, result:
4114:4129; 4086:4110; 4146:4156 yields -0.171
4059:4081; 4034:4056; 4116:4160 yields 0.065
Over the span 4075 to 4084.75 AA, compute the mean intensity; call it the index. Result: 4.1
